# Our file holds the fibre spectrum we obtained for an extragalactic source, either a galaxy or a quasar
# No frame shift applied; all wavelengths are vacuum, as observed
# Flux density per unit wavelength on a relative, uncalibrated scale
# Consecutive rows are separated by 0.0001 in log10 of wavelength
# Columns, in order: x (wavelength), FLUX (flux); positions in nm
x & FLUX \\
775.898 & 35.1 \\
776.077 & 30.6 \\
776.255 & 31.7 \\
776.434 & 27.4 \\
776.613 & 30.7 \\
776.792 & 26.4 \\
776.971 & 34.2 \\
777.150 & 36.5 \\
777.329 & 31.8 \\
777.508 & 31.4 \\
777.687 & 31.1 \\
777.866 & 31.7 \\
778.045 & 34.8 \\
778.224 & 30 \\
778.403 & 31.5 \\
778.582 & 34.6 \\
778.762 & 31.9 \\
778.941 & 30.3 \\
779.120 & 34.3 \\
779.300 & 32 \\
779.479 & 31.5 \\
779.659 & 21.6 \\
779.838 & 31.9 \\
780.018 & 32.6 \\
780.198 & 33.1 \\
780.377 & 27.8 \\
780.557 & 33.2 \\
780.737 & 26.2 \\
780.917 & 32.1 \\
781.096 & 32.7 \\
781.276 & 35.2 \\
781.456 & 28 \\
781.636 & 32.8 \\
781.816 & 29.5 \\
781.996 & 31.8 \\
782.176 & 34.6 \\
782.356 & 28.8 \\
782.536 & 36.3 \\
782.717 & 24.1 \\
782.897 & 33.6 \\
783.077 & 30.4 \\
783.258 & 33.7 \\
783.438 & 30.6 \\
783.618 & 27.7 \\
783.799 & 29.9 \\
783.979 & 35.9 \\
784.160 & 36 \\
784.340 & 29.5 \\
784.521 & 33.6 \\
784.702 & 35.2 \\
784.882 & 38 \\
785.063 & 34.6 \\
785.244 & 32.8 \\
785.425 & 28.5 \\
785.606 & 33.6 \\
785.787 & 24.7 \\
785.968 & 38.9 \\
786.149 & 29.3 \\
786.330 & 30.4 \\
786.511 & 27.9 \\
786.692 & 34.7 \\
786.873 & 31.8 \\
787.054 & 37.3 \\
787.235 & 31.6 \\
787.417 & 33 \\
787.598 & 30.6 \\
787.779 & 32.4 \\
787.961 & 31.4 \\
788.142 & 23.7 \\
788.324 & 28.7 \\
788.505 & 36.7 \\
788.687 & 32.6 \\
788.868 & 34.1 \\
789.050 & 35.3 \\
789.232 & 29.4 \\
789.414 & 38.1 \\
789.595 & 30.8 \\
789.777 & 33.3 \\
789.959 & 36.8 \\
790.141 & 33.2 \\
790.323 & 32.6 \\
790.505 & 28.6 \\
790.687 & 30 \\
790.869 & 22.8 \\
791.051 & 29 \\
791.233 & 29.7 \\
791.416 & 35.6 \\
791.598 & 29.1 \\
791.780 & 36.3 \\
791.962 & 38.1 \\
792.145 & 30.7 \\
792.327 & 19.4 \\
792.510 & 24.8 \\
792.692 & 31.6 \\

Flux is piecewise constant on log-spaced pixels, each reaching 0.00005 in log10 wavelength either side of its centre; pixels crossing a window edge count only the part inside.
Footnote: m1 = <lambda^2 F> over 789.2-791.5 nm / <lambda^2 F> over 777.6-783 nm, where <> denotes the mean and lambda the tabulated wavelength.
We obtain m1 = 1.03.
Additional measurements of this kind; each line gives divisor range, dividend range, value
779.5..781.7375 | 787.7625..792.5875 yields 1.04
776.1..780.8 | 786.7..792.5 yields 1.04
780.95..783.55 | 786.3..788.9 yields 1.02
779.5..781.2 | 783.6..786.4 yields 1.09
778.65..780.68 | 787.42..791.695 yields 1.05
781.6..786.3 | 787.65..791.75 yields 1.00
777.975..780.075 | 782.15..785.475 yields 1.04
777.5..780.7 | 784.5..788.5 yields 1.04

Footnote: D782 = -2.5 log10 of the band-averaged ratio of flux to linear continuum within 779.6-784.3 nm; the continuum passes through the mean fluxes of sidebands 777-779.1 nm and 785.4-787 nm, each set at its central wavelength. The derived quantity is 0.02 mag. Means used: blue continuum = 32.5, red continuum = 31.3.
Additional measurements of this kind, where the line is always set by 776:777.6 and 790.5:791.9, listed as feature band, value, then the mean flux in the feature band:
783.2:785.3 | -0.08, 33.1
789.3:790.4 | -0.12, 34.1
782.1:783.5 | -0.02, 31.5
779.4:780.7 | 0.03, 30.1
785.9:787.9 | -0.06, 32.5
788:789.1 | -0.04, 31.7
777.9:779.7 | -0.02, 31.5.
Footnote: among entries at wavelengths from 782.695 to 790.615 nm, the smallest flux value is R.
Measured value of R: 23.7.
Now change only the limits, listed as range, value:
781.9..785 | 24.1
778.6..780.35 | 21.6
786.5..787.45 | 27.9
